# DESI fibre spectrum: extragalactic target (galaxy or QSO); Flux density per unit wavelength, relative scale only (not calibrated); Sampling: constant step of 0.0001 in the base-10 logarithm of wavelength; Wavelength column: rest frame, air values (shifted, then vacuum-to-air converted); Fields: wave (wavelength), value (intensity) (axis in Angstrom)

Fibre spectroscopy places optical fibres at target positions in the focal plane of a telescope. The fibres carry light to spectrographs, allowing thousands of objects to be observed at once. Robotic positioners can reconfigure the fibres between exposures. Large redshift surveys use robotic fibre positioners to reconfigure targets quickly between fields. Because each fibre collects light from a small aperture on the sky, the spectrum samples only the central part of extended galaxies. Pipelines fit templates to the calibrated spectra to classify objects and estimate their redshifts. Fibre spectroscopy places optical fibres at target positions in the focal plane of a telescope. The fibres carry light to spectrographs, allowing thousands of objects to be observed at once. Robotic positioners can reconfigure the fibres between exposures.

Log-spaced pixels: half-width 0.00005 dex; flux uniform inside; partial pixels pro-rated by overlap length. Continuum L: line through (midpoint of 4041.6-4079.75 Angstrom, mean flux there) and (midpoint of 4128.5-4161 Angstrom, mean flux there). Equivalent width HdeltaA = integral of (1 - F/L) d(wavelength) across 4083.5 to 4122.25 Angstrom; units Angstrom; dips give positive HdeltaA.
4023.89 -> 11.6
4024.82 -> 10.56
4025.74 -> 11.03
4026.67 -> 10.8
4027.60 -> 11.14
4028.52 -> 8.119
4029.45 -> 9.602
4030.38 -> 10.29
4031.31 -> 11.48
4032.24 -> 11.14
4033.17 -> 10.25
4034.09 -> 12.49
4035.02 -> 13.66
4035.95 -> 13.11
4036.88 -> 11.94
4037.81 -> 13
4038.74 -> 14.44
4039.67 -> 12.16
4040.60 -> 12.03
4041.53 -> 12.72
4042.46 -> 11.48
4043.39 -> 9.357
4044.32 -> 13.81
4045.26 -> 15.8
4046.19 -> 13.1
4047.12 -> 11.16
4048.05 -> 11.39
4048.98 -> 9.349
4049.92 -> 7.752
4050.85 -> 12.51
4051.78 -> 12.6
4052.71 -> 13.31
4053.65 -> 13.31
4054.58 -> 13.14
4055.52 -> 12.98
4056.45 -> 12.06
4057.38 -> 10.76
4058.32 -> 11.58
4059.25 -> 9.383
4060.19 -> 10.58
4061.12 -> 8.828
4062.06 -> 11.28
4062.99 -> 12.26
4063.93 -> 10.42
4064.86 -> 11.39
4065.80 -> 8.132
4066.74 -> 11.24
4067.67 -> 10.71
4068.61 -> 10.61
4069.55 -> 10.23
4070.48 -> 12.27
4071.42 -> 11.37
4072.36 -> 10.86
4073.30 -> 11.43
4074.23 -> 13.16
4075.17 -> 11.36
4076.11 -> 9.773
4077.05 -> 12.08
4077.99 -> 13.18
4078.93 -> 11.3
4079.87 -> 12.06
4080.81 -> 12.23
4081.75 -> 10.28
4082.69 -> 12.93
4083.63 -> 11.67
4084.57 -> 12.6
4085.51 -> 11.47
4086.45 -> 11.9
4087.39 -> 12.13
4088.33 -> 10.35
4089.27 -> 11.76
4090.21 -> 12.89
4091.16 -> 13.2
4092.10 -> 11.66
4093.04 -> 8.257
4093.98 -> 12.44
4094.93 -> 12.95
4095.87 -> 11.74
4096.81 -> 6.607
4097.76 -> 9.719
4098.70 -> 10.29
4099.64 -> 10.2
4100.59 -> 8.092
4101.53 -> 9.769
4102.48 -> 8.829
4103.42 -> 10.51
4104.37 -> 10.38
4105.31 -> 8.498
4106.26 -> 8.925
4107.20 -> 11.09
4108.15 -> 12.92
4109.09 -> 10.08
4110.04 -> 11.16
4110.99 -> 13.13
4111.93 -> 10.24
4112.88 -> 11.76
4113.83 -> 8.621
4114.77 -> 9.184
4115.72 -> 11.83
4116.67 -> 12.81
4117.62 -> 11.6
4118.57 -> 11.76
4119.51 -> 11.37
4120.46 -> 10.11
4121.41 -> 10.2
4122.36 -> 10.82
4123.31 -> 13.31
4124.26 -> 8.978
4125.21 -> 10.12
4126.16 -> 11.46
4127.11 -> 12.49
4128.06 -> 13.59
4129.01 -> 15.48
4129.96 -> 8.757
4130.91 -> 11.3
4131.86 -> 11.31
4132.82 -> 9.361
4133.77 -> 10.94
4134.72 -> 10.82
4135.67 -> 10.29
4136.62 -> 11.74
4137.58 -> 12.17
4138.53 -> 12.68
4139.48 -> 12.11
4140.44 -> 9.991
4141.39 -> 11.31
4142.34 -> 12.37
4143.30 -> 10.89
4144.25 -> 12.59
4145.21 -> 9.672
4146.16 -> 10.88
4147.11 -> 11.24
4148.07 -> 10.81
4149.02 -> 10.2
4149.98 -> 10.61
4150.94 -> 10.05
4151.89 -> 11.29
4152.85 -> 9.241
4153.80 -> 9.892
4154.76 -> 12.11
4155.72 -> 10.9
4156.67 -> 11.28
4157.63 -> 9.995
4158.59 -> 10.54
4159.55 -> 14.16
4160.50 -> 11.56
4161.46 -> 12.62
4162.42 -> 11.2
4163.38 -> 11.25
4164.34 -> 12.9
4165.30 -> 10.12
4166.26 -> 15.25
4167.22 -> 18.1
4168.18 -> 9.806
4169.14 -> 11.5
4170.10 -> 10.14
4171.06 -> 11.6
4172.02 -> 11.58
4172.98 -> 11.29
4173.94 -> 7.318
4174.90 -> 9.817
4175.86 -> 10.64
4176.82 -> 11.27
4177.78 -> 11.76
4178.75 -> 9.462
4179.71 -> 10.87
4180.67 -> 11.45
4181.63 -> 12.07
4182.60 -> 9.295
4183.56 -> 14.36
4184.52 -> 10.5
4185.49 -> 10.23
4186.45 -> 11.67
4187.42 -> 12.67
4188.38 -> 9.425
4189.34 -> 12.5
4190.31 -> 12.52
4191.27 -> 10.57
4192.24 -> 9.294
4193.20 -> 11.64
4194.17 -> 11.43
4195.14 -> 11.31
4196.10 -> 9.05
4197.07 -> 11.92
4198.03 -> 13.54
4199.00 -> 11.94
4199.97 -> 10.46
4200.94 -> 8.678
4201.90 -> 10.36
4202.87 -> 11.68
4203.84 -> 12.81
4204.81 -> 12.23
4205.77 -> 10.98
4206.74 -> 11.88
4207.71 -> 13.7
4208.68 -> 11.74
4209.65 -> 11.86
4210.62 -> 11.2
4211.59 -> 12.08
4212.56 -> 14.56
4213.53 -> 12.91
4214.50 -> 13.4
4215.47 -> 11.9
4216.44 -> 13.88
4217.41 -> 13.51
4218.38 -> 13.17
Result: 1.6 Angstrom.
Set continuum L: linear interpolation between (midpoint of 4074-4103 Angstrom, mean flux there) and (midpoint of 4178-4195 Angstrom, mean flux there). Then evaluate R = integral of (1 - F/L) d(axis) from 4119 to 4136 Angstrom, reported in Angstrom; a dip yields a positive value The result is 0.0 Angstrom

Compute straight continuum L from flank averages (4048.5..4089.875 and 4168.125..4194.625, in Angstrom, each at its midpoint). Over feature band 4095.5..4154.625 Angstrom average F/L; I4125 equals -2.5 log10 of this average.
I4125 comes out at 0.04 mag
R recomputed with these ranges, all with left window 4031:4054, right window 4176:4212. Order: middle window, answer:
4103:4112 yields 0.8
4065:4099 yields 1.8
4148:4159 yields 0.9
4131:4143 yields 0.4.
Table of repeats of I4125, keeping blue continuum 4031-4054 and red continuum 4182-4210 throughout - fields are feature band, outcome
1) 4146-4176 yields 0.03 mag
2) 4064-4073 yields 0.12 mag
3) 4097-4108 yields 0.22 mag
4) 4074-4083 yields 0.02 mag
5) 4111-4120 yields 0.06 mag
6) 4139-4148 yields 0.04 mag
